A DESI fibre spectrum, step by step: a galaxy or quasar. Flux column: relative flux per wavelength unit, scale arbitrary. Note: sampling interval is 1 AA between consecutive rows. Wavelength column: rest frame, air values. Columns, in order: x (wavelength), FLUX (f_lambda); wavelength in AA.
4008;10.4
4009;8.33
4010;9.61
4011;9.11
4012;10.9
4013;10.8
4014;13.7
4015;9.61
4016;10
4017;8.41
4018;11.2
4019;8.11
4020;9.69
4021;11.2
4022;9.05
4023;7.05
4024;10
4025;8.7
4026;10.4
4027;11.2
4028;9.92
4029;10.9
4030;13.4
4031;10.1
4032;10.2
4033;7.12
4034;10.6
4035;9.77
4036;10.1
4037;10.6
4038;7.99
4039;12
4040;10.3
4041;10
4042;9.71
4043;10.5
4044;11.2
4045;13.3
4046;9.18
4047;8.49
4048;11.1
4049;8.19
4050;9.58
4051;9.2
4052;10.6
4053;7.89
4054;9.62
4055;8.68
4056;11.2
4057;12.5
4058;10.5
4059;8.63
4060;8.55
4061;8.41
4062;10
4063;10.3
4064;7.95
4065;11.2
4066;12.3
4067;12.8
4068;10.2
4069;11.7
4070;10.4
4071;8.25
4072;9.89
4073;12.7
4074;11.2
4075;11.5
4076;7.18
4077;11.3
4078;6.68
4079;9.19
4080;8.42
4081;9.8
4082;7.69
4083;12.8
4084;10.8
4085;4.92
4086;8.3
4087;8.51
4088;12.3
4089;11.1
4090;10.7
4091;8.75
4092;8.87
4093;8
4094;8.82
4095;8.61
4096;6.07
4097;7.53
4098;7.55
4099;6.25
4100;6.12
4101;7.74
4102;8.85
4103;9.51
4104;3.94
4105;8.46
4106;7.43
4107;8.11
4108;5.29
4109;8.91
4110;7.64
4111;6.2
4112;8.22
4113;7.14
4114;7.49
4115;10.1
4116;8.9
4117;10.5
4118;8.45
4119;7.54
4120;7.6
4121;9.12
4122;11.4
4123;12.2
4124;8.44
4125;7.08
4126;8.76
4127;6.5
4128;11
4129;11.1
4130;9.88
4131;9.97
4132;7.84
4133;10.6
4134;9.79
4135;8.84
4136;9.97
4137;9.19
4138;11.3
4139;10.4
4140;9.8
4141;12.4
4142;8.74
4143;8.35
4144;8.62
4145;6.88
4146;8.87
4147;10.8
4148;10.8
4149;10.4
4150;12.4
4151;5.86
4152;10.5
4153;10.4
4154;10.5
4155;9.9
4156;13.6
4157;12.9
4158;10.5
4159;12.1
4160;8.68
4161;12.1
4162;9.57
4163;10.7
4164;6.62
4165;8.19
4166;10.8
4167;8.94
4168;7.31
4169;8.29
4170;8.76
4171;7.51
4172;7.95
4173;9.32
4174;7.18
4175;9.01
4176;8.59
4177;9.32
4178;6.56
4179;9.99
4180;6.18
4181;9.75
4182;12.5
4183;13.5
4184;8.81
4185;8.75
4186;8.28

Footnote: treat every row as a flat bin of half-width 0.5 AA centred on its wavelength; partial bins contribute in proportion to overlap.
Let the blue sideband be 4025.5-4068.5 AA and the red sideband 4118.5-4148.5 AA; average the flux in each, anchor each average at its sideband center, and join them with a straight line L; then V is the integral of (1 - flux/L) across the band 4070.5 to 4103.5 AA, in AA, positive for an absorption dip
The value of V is 2.92 AA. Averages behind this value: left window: 10.1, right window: 9.46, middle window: 8.97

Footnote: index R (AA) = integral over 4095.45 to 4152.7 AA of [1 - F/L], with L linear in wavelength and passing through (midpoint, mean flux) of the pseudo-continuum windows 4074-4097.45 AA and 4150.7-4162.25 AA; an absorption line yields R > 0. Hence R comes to 6.9 AA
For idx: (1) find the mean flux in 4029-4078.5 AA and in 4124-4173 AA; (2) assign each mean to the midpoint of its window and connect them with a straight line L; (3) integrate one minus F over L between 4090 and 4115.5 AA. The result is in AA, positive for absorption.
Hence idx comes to 5.5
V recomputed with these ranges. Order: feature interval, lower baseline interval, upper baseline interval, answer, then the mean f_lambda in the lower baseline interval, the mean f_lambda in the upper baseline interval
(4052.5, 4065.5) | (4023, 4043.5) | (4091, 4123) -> -0.4 AA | 10.1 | 8.03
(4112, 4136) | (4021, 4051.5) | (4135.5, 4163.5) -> 2.4 AA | 10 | 10.2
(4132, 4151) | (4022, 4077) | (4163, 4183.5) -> -1.2 AA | 10.1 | 8.86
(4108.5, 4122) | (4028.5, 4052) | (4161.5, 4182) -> 1.3 AA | 10.2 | 8.62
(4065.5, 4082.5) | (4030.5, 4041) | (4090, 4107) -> -2.9 AA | 9.88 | 7.76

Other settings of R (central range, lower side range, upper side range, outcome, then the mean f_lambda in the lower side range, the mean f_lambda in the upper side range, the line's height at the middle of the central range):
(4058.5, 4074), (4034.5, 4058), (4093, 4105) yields -2.0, 10.1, 7.43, 9.08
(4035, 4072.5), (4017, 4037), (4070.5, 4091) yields -1.2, 9.91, 9.64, 9.78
